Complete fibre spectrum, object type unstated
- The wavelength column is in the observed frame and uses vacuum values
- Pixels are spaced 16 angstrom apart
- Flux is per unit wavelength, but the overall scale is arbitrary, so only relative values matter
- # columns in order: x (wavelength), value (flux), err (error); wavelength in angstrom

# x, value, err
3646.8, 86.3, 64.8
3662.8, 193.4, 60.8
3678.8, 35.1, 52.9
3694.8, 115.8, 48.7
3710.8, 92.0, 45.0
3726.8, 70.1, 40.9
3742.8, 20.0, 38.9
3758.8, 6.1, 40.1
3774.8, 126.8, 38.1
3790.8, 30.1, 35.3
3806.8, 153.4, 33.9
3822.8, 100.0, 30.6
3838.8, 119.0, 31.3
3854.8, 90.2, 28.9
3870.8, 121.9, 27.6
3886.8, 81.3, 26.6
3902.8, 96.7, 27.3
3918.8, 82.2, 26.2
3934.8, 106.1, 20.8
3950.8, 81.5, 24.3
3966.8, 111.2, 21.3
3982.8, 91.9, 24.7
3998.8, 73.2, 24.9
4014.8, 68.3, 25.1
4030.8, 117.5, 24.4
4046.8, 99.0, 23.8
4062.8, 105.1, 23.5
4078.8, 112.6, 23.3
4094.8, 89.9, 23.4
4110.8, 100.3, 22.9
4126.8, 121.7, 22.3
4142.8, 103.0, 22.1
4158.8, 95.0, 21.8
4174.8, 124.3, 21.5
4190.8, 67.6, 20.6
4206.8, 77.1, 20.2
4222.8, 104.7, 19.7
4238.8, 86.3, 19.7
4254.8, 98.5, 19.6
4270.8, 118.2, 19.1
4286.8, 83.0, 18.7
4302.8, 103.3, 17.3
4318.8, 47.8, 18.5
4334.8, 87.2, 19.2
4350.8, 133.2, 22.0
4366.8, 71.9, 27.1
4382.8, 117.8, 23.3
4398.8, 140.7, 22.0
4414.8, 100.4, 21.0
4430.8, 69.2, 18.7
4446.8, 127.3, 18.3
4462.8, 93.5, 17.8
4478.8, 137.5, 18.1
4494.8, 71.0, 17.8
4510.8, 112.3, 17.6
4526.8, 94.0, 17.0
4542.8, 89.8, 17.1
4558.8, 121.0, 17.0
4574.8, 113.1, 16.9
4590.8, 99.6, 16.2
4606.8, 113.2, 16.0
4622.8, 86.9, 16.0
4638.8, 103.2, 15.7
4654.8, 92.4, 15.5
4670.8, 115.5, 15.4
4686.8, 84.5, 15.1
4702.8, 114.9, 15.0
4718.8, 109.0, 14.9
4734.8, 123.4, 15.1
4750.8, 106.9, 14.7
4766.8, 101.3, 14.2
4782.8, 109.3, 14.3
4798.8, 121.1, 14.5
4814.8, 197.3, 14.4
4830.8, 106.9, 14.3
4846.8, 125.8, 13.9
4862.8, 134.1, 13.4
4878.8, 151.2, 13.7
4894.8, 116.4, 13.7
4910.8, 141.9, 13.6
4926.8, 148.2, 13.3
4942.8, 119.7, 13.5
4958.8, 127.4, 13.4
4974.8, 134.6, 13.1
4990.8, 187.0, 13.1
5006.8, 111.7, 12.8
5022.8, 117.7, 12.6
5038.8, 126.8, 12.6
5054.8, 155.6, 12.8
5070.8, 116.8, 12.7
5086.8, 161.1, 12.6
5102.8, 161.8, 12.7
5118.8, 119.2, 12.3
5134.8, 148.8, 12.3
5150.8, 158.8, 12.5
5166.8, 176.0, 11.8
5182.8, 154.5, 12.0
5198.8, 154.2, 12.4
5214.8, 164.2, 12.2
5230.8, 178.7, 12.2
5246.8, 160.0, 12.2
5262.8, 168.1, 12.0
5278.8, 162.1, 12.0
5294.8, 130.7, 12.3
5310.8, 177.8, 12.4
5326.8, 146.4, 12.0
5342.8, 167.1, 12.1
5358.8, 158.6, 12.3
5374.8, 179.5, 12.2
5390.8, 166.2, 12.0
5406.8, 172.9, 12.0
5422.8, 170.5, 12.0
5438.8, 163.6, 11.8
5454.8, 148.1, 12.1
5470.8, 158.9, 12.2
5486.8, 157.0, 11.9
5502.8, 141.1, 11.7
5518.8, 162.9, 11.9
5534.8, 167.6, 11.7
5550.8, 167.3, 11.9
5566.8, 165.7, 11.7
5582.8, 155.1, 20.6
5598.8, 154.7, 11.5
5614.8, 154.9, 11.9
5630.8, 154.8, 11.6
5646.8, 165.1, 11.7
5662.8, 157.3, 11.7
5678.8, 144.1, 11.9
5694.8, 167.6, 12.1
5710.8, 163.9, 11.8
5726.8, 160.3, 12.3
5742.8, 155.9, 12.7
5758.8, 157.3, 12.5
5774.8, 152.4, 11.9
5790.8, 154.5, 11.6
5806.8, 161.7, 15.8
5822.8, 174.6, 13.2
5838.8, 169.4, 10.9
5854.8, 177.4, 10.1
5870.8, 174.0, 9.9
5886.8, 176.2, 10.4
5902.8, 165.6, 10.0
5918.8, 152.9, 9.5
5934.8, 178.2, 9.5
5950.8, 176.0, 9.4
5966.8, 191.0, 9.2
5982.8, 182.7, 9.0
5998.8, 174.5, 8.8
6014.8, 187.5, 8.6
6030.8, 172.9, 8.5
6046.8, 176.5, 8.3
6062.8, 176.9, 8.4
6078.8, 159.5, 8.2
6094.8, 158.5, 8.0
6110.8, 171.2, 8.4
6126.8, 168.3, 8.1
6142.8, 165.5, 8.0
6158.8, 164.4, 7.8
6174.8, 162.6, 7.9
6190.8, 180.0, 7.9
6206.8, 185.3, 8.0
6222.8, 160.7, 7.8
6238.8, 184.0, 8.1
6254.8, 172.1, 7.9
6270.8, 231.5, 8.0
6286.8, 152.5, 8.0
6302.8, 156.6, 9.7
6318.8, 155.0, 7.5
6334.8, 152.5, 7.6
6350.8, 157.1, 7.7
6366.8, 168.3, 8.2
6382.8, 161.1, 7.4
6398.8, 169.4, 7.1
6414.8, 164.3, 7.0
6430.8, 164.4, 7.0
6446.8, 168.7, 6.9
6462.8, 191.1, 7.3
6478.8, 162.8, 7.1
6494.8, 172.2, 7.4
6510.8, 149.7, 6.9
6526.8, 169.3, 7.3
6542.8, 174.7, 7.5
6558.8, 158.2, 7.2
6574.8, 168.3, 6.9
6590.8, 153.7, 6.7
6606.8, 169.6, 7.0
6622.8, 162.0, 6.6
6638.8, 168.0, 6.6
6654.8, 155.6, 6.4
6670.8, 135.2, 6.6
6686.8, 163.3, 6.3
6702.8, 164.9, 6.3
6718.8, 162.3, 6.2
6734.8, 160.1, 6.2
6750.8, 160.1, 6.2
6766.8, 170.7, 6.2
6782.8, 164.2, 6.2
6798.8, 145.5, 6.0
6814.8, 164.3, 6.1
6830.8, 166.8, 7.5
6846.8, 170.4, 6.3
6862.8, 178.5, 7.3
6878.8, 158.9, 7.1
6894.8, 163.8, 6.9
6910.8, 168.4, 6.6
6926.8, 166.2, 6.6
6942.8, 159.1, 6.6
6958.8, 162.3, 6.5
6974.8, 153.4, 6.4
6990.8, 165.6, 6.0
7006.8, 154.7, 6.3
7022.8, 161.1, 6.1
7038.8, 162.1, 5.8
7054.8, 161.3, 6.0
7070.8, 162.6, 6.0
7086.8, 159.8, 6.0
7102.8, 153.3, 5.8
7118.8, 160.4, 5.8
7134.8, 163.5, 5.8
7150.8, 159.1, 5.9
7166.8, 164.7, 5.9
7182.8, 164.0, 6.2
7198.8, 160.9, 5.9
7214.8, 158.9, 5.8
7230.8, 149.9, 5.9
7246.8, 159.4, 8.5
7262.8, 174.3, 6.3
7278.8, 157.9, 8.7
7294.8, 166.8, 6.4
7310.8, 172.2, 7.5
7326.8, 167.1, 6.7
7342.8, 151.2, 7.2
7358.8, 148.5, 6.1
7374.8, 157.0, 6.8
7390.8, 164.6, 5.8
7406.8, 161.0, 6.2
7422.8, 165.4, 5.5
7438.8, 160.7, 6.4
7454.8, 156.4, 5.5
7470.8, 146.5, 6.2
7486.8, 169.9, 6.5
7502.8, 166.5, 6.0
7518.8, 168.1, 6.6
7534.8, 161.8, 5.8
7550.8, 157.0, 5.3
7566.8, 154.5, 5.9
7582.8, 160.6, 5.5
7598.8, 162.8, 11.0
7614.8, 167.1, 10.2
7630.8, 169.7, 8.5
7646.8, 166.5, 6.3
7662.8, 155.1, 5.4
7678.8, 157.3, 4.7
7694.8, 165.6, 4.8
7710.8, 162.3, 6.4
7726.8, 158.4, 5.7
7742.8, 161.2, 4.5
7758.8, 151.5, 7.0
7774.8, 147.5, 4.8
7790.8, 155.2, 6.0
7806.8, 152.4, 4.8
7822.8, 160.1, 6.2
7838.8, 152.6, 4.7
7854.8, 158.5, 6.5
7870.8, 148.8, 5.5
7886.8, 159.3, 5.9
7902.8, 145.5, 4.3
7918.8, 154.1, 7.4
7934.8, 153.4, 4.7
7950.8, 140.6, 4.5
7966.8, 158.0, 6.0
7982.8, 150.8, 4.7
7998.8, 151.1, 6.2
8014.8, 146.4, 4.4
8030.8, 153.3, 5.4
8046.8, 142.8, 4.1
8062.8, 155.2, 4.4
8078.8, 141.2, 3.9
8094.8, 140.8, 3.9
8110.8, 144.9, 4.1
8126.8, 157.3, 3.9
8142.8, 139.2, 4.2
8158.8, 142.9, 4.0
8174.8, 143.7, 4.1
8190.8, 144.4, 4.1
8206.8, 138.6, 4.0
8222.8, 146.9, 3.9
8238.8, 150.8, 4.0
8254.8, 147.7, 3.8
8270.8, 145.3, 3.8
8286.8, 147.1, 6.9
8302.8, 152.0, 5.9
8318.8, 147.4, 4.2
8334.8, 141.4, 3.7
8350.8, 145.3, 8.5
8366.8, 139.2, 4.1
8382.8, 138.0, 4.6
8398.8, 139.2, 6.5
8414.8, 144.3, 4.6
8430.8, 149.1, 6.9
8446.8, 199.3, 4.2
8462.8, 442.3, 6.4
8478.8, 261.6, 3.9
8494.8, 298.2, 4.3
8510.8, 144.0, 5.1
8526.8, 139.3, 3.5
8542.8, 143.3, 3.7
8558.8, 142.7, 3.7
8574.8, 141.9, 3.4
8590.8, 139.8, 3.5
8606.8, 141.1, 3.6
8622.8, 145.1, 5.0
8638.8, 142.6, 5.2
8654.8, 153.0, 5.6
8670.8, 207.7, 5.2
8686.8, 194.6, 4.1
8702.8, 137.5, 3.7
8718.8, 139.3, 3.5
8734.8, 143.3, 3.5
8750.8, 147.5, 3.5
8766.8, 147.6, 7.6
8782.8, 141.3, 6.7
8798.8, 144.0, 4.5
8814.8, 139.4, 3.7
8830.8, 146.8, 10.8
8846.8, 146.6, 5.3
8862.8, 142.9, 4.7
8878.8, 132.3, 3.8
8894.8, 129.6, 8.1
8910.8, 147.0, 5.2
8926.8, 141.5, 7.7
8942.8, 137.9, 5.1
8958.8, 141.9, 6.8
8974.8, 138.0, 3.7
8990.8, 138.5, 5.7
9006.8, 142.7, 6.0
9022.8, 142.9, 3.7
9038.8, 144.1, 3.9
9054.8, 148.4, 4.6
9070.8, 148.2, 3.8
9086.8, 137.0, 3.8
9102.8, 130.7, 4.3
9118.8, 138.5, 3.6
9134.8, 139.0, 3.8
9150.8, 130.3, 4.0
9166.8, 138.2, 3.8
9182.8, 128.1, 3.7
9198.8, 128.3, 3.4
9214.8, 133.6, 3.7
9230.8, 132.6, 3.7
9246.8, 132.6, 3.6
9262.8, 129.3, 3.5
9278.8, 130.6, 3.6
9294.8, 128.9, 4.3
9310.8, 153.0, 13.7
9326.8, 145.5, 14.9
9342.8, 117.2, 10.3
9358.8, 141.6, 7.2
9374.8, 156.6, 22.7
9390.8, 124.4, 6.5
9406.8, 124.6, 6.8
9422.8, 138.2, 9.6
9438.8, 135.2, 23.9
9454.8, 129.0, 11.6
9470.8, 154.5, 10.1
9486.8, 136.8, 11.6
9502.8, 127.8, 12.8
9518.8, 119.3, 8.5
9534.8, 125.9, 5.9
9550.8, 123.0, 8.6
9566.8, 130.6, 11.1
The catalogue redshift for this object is 0.29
